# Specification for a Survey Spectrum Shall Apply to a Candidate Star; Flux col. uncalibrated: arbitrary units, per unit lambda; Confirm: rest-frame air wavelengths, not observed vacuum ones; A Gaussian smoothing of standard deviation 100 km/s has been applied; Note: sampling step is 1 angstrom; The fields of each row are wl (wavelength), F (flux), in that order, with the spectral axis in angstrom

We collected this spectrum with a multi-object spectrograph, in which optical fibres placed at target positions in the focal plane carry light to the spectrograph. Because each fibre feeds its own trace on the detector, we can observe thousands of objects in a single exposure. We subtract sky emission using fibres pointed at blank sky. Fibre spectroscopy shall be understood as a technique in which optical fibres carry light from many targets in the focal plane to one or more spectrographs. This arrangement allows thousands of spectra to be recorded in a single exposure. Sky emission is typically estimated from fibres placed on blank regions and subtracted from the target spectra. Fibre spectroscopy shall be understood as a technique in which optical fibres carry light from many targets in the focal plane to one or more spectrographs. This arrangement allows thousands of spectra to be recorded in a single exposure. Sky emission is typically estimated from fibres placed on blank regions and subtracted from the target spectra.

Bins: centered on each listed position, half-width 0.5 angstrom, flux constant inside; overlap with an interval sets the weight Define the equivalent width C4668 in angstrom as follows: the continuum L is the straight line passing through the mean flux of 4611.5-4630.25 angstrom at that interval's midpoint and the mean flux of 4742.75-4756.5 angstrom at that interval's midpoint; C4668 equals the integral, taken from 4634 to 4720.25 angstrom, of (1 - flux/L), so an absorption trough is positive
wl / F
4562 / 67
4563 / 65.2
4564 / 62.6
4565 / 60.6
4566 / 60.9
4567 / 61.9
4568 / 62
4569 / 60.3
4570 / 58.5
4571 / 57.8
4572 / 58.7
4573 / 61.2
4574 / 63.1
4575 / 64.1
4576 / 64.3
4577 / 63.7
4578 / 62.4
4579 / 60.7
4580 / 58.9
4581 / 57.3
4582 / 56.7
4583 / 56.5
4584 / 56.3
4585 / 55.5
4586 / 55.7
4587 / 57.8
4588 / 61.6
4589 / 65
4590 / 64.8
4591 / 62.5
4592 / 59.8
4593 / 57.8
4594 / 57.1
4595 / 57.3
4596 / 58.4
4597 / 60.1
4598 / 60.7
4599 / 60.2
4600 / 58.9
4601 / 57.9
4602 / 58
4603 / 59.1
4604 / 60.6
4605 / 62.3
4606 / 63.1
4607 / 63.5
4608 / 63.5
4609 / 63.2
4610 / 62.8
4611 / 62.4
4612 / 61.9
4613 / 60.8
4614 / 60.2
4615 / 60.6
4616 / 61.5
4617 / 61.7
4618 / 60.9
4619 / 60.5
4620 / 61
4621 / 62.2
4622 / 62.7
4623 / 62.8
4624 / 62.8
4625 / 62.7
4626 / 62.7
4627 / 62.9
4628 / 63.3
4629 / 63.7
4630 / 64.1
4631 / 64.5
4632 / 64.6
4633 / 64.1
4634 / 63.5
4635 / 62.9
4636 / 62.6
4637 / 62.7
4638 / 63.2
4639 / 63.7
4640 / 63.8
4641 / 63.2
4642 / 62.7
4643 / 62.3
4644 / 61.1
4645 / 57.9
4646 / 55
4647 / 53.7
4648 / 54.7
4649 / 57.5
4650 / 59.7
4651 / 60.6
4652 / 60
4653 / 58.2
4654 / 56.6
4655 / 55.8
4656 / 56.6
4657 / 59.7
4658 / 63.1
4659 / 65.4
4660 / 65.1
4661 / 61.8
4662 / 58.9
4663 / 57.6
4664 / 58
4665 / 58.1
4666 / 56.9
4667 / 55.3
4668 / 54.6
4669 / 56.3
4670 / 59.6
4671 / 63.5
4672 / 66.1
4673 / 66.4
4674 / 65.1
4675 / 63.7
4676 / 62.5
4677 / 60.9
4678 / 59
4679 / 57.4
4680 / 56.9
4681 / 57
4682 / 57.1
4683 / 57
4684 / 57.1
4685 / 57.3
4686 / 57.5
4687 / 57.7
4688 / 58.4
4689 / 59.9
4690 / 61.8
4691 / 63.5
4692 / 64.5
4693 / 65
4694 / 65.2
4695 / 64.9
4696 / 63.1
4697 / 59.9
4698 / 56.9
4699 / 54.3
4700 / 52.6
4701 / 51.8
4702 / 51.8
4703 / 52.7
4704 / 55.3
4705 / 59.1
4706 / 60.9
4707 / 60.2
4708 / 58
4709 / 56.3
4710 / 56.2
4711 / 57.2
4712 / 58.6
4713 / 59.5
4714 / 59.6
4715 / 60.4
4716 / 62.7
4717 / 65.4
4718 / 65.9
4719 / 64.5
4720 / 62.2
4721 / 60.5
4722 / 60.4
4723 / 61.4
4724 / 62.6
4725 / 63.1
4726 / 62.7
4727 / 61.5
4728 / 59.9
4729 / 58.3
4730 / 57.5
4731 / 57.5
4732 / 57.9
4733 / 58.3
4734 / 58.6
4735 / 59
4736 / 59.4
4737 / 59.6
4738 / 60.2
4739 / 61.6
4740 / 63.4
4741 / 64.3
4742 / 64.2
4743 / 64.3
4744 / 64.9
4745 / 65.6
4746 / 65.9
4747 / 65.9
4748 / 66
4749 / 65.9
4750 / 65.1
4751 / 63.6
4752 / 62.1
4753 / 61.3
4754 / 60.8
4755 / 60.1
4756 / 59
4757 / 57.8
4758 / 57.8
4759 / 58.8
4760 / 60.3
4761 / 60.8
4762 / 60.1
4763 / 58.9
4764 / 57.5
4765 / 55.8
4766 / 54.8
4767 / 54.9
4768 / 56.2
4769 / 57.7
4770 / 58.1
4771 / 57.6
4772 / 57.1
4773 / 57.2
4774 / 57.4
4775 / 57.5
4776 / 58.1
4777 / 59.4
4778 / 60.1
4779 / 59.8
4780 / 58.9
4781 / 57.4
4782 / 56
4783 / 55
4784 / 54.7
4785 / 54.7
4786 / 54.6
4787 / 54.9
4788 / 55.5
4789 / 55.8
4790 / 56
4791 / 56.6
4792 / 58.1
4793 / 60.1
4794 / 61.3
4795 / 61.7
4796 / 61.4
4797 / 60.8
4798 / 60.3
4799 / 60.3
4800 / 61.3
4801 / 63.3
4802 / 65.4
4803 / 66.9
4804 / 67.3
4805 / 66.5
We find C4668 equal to 4.1 angstrom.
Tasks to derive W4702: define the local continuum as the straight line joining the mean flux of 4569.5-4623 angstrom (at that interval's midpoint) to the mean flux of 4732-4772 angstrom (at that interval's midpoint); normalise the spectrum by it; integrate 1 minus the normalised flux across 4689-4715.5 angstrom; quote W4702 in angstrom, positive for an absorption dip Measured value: 0.8 angstrom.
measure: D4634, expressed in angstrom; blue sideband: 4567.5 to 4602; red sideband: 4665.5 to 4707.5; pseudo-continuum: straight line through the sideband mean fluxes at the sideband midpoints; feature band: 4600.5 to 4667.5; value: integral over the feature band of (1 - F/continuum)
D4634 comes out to -1.7 angstrom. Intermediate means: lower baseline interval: 59.8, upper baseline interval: 59.2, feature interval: 61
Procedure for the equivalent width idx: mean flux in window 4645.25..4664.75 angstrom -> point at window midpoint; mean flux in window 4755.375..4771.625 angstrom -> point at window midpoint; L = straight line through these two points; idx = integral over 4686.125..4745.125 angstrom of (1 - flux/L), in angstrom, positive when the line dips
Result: -1.9 angstrom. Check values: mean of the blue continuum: 58.8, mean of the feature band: 60.2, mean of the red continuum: 57.9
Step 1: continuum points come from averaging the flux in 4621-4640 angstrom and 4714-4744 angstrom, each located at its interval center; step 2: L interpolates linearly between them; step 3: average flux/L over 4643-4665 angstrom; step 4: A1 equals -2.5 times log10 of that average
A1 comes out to 0.07 mag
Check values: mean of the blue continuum 63.3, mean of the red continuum 61.3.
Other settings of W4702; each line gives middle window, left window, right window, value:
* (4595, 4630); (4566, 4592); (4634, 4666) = -0.73 angstrom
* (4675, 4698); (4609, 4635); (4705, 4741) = 0.35 angstrom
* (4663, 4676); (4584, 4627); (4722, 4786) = 0.02 angstrom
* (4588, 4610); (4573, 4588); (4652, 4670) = -0.48 angstrom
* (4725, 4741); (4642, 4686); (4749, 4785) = -0.32 angstrom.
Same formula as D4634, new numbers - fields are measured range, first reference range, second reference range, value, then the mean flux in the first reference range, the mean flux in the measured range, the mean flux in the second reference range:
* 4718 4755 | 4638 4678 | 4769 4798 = -2.12 angstrom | 60.1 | 62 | 57.8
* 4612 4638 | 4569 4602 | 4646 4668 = -1.50 angstrom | 59.7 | 62.5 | 58.5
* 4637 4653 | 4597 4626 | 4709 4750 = 0.38 angstrom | 61.4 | 60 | 61.5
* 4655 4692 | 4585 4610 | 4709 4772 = 0.41 angstrom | 60.3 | 59.8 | 60.6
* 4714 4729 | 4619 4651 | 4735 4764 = -0.06 angstrom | 61.7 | 62.1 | 61.9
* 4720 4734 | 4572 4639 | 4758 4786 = -0.38 angstrom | 61.2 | 60.1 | 57.5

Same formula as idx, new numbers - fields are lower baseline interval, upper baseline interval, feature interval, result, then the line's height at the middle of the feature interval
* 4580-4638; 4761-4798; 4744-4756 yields -1.13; 58.2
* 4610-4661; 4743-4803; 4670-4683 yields -0.06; 60.8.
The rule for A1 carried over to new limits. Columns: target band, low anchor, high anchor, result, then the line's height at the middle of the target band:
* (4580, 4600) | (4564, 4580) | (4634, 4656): 0.04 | 61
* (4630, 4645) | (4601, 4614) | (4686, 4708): -0.04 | 60.7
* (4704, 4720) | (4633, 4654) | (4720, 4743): 0.01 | 60.6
